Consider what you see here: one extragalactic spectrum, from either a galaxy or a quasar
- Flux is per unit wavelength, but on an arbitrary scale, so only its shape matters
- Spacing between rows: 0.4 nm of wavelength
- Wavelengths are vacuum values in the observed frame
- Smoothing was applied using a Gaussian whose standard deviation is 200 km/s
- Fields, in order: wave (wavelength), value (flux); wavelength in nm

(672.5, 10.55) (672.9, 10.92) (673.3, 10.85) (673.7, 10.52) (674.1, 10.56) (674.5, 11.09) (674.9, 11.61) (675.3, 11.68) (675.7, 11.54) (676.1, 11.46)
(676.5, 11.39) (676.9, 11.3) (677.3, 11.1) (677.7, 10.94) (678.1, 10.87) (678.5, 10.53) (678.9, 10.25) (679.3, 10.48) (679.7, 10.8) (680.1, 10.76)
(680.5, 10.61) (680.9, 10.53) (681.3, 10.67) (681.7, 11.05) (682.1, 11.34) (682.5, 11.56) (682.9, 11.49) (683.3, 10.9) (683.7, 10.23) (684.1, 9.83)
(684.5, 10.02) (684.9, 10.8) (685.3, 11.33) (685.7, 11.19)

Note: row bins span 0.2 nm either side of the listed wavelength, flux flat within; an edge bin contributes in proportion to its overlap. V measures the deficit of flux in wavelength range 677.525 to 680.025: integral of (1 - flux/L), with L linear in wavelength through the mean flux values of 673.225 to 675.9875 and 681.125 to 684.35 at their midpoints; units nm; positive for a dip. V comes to 0.08 nm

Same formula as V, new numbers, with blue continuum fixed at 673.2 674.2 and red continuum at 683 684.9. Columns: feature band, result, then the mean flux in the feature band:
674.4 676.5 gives -0.18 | 11.5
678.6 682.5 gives -0.11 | 10.8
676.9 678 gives -0.05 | 11.1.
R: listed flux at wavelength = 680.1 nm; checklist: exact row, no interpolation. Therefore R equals 10.76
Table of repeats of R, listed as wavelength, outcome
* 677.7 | 10.94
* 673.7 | 10.52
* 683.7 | 10.23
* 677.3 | 11.1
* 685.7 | 11.19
